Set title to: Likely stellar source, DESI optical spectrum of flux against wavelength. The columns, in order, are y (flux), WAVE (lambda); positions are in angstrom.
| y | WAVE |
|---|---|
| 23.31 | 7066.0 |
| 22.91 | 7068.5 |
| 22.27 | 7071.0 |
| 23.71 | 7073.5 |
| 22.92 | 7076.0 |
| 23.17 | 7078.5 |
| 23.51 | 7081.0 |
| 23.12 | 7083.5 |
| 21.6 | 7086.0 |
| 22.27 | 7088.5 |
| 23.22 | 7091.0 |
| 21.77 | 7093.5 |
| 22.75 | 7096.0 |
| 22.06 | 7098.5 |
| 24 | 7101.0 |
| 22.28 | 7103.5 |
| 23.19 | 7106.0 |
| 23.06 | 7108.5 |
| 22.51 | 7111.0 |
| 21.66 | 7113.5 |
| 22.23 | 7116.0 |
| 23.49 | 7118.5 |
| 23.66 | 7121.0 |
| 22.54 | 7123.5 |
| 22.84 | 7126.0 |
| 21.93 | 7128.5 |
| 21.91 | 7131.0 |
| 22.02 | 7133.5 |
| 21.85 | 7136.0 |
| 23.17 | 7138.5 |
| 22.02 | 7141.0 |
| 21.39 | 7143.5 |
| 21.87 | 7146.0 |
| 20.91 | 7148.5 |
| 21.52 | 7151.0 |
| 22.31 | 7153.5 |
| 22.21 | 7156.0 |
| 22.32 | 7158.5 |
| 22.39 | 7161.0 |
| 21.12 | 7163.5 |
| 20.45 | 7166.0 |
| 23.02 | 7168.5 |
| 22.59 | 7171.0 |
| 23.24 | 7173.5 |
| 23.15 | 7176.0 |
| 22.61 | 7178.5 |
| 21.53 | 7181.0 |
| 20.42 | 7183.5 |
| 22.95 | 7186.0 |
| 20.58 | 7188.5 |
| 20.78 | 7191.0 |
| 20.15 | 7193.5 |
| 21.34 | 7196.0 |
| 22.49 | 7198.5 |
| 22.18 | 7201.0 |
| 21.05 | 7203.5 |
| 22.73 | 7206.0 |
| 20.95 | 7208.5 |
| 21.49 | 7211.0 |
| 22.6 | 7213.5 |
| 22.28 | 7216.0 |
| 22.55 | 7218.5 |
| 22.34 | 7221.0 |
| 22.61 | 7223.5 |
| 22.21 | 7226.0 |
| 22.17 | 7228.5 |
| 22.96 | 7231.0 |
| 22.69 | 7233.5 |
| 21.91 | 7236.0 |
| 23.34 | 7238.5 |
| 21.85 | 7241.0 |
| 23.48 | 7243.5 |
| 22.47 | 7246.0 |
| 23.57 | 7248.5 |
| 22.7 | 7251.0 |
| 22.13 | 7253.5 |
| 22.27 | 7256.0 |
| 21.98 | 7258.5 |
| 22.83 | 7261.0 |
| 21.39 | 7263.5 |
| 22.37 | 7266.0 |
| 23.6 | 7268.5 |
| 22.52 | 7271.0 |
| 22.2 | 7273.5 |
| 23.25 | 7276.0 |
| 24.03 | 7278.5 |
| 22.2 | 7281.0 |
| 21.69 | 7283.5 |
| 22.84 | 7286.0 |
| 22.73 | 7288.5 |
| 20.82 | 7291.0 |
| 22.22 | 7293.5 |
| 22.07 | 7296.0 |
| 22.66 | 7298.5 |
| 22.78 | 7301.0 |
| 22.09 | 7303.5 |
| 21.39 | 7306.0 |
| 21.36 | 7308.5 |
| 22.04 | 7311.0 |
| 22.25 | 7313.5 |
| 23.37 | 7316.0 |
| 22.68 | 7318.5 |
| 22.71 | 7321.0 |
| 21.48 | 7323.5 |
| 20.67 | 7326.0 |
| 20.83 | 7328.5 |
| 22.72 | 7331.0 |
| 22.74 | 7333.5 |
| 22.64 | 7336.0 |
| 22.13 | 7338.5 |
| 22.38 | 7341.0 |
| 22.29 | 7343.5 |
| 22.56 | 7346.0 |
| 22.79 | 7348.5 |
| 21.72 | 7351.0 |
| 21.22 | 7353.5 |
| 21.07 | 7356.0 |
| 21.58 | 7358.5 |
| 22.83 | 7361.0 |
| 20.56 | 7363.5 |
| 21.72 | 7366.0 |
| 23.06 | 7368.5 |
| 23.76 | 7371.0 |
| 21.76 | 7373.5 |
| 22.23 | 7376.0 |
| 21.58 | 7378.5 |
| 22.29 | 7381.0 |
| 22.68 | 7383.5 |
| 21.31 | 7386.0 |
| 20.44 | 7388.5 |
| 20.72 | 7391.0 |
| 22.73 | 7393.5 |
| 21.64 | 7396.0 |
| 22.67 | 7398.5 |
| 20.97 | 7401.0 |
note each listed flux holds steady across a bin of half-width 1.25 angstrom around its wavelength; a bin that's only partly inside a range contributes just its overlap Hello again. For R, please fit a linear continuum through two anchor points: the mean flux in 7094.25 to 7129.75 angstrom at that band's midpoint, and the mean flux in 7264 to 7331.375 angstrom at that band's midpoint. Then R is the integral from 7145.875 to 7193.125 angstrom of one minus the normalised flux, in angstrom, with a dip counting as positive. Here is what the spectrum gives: 1.5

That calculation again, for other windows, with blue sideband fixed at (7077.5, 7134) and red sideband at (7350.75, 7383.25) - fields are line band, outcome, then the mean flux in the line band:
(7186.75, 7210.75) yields 1.1 angstrom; 21.4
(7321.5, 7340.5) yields 0.1 angstrom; 21.9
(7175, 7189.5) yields 0.4 angstrom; 21.9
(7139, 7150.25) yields 0.4 angstrom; 21.7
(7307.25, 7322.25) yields -0.2 angstrom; 22.4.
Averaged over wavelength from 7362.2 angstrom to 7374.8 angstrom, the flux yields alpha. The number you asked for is 22.2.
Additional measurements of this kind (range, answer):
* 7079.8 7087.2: 22.7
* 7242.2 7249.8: 23.2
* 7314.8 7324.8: 22.5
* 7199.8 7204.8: 21.6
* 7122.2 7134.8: 22.3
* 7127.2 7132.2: 21.9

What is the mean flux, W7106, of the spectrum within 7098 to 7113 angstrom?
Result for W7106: 22.8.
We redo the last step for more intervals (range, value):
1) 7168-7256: 22.2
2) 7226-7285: 22.6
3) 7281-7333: 22.1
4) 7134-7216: 21.9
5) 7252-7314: 22.3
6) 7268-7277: 22.8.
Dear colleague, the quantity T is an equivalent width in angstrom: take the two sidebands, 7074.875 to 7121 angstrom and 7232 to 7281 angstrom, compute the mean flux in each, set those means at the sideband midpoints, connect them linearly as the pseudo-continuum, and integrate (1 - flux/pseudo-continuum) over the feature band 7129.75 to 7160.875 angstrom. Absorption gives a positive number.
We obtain 1.0 angstrom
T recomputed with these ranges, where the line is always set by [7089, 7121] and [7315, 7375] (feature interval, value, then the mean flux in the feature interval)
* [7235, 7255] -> -0.3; 22.7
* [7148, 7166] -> 0.7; 21.8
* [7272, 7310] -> 0.0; 22.3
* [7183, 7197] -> 0.9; 21.1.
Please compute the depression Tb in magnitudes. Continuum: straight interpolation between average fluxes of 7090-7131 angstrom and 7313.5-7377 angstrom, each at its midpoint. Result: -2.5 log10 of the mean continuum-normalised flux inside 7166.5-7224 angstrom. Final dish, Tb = 0.03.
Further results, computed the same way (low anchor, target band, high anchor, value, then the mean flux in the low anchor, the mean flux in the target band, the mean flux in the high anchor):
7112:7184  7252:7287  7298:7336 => -0.019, 22.2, 22.5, 22.1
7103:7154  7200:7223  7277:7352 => 0.012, 22.3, 22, 22.2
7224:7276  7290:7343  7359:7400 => 0.008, 22.6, 22.1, 22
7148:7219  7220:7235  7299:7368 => -0.028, 21.9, 22.5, 22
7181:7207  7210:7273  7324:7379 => -0.042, 21.5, 22.5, 22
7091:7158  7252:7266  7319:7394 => -0.001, 22.4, 22.2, 22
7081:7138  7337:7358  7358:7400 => 0.002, 22.6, 22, 22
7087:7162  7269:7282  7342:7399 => -0.037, 22.4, 22.9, 22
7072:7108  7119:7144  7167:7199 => 0.001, 22.8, 22.4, 21.9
